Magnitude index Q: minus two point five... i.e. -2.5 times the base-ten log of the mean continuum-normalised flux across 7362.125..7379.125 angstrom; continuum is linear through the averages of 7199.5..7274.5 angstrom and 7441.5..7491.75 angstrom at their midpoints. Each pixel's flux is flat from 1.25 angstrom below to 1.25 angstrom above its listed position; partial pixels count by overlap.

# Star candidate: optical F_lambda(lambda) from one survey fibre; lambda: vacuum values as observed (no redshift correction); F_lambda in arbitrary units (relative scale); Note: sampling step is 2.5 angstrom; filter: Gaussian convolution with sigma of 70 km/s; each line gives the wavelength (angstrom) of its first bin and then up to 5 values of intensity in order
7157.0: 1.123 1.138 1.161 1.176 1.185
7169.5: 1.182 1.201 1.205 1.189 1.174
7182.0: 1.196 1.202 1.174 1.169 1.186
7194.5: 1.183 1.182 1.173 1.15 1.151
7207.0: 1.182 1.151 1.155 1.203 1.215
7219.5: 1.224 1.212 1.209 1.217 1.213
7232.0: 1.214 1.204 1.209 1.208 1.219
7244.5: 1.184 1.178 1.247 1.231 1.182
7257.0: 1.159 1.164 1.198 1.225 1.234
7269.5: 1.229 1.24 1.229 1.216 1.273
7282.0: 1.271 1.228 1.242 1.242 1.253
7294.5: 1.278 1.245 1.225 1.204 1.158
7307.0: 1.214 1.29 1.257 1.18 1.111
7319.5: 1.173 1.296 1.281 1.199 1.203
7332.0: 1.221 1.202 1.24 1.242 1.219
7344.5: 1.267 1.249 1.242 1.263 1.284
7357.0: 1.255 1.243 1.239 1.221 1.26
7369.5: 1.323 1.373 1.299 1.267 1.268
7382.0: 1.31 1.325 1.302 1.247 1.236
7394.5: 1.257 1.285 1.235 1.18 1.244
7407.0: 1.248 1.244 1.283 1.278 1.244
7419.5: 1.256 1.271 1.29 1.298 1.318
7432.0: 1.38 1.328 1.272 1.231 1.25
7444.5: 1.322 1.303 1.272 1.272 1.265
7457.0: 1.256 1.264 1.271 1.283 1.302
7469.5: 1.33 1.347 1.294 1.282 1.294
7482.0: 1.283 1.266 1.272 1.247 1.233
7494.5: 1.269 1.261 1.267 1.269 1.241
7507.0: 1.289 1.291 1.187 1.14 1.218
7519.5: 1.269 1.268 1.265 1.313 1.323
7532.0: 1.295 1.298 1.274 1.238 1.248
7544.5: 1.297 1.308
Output -0.03 mag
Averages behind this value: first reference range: 1.2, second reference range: 1.28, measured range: 1.29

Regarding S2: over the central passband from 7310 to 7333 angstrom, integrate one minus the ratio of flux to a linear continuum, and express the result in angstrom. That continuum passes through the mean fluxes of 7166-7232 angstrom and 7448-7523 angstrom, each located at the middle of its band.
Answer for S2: 0.1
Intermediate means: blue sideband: 1.19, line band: 1.22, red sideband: 1.27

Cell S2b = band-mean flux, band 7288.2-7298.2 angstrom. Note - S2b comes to 1.25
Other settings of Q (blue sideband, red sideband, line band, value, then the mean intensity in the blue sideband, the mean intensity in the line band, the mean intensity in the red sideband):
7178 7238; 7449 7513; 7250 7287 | -0.01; 1.19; 1.22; 1.27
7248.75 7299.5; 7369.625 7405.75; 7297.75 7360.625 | 0.02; 1.23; 1.23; 1.27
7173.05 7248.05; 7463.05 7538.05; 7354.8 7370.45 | -0.02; 1.19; 1.26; 1.27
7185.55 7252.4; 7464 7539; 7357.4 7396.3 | -0.03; 1.19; 1.28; 1.27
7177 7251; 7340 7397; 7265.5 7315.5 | 0.00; 1.19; 1.24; 1.27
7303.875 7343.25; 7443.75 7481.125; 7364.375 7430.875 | -0.01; 1.22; 1.27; 1.29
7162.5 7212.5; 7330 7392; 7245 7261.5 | 0.02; 1.18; 1.19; 1.26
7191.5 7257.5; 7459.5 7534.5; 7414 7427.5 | -0.02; 1.19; 1.27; 1.27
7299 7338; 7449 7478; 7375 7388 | -0.04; 1.22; 1.29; 1.29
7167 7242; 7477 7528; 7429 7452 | -0.04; 1.19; 1.3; 1.26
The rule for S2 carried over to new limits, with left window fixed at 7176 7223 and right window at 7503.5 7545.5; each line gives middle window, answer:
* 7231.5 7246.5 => -0.16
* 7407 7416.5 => -0.23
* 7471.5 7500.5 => -0.51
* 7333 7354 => -0.42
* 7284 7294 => -0.34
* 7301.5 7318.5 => 0.11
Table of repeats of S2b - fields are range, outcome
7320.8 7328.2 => 1.26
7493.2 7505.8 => 1.26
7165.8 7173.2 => 1.19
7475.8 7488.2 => 1.28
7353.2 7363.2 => 1.26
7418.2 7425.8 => 1.27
